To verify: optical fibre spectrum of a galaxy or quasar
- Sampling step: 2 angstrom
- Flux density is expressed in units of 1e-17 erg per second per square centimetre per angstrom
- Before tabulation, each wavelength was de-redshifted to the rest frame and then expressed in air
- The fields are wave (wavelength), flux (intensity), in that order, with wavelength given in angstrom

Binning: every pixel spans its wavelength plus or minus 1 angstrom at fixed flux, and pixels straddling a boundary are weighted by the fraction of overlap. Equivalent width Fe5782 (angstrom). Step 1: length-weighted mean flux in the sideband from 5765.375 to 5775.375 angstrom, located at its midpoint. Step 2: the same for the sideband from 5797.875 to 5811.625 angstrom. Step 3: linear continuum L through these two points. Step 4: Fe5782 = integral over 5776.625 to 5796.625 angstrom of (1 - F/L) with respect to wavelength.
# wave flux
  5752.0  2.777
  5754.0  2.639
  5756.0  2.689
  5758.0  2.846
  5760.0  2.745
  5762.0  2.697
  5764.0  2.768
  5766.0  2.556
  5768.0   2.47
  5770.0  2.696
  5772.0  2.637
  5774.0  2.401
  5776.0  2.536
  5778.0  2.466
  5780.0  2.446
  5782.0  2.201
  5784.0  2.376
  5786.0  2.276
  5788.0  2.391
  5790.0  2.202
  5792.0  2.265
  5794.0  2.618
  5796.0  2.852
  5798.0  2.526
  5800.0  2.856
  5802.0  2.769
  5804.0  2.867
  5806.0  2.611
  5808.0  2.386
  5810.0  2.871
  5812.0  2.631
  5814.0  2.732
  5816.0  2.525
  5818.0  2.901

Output 1.7 angstrom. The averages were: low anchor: 2.55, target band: 2.4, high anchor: 2.71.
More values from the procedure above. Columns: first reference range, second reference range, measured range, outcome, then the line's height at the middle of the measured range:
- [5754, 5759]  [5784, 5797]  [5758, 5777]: 0.1 angstrom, 2.64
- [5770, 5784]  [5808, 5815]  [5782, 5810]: 0.6 angstrom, 2.59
